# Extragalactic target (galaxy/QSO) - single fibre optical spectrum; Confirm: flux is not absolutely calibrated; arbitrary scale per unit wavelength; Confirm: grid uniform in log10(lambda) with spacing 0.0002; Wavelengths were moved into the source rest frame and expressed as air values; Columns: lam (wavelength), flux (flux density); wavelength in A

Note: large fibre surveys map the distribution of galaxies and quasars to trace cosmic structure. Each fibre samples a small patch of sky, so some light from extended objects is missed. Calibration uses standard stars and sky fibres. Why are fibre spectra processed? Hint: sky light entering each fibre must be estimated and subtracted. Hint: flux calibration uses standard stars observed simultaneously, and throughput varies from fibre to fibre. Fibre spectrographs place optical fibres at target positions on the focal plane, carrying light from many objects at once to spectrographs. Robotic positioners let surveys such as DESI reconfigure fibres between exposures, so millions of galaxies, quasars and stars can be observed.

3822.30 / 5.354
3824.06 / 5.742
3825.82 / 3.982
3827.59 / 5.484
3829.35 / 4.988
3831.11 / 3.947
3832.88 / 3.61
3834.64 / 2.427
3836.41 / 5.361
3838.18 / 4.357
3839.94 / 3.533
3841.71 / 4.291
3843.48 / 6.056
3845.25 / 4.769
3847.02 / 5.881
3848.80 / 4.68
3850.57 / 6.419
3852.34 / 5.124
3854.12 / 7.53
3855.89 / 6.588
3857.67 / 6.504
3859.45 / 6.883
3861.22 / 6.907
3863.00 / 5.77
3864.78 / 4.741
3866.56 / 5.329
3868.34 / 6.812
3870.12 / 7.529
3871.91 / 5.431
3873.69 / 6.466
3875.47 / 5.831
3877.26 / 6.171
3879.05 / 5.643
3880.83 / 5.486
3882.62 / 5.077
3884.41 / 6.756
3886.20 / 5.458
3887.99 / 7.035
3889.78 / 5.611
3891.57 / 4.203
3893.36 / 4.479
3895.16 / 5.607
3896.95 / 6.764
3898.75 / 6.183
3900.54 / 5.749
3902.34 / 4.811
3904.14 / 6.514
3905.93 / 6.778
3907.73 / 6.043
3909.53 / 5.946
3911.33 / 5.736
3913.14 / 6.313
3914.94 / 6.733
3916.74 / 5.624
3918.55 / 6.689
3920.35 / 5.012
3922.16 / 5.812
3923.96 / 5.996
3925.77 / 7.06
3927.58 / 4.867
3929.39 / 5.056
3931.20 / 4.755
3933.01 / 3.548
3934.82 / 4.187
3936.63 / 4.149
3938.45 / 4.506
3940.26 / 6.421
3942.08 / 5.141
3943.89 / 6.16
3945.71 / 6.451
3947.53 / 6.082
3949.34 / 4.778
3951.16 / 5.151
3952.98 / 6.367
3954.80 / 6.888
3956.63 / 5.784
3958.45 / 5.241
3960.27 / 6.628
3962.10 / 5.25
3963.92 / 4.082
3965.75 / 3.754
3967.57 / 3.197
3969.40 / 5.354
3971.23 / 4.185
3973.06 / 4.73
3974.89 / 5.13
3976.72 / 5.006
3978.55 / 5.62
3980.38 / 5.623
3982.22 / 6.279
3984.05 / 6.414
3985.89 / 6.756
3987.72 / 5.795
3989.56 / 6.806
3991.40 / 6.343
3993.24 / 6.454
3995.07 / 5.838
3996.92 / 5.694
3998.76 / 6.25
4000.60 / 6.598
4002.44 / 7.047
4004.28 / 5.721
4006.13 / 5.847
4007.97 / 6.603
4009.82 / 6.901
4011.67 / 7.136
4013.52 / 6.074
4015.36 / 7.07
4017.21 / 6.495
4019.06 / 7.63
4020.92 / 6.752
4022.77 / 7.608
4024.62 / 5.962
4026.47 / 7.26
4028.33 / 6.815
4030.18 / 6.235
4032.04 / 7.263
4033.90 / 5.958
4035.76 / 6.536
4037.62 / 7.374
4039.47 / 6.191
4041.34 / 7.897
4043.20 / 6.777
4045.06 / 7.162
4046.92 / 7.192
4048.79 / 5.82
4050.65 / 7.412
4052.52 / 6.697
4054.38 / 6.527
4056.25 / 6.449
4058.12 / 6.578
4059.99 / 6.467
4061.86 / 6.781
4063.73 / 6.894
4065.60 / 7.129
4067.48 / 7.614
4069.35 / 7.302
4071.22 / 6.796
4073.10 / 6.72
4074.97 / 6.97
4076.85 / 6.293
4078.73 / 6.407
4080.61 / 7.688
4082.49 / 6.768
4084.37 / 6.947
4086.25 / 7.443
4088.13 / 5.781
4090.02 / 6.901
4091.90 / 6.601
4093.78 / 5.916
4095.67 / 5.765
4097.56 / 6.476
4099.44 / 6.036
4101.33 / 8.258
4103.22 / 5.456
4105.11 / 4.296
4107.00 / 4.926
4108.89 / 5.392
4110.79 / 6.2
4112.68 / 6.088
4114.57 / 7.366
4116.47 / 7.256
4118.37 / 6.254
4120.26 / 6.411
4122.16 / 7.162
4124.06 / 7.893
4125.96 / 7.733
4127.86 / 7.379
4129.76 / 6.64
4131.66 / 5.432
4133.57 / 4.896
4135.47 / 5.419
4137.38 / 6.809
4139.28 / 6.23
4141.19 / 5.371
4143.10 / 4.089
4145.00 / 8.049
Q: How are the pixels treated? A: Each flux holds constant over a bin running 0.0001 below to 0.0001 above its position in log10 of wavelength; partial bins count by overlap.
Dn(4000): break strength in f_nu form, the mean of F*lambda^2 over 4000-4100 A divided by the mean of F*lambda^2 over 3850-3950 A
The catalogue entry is 1.25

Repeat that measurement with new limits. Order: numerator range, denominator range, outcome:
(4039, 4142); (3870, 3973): 1.29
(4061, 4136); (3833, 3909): 1.29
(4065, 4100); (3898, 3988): 1.30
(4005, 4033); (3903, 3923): 1.17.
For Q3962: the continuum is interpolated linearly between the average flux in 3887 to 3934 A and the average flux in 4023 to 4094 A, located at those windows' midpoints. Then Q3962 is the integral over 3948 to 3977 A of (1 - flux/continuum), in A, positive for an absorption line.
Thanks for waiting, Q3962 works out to 4.7 A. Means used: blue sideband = 5.72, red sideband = 6.79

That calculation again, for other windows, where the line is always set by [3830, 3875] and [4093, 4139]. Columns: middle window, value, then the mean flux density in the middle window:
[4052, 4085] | -3.6 A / 6.84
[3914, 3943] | 1.9 A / 5.35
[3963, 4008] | 2.1 A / 5.63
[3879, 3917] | -1.5 A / 5.85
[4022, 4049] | -3.4 A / 6.82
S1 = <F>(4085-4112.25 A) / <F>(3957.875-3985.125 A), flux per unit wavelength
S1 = 1.2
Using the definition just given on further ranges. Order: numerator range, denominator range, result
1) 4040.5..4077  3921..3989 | 1.28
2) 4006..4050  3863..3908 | 1.16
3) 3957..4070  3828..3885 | 1.14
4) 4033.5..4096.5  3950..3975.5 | 1.32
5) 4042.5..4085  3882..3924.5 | 1.16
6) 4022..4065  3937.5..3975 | 1.28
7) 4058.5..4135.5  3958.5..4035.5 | 1.08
